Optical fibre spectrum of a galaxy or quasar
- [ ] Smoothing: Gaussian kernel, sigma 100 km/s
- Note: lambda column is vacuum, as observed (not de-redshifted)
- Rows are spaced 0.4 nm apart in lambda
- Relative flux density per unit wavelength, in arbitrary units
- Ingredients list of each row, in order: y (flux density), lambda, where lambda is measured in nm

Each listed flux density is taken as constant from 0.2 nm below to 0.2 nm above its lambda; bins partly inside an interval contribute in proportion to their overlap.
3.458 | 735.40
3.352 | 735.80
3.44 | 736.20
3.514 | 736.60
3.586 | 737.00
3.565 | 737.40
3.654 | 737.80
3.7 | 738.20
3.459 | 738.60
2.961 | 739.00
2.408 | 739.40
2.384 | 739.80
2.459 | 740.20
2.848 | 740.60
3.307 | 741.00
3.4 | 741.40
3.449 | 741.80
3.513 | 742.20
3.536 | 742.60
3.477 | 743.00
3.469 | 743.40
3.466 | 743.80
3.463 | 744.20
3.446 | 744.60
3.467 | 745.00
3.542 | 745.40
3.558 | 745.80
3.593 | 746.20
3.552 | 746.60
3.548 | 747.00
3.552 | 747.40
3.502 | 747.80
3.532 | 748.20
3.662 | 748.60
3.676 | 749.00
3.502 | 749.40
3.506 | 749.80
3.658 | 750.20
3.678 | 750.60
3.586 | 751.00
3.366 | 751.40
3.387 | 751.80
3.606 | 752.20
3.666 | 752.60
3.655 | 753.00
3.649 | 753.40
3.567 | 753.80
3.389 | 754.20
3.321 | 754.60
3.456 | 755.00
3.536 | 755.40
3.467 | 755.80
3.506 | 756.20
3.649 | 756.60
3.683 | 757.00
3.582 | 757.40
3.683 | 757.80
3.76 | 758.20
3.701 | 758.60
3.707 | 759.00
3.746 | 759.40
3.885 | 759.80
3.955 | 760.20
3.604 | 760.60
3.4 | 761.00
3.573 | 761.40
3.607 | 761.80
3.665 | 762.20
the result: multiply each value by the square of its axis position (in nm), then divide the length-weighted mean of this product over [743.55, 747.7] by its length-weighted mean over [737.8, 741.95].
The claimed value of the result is 1.2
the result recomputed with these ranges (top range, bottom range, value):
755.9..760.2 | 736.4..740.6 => 1.24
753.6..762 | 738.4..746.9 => 1.15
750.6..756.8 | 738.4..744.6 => 1.14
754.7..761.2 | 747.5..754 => 1.04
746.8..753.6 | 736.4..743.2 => 1.13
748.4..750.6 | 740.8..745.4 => 1.06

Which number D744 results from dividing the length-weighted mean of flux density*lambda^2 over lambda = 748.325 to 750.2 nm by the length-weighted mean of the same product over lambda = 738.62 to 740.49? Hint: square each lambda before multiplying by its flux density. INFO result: 1.39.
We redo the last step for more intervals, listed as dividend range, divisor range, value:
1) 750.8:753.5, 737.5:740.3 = 1.21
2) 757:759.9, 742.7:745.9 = 1.11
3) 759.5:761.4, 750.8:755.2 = 1.07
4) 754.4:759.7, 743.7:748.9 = 1.05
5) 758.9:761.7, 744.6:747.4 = 1.08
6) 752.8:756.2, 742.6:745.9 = 1.03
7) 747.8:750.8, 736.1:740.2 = 1.15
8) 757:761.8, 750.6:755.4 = 1.06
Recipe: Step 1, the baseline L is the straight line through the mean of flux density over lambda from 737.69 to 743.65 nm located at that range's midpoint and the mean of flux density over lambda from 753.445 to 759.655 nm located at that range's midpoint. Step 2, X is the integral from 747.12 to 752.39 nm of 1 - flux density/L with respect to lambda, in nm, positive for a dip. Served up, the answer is -0.21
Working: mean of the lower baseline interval 3.2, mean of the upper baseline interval 3.59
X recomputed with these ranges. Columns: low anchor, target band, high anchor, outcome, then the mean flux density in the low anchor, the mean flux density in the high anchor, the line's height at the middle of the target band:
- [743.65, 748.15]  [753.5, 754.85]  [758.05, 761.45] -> 0.07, 3.52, 3.71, 3.63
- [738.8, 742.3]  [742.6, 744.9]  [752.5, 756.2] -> -0.29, 2.95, 3.52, 3.09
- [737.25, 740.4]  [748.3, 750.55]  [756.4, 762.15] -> -0.15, 3.07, 3.68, 3.38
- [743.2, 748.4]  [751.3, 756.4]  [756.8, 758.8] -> 0.17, 3.51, 3.68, 3.63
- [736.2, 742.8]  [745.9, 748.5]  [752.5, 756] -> -0.13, 3.24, 3.52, 3.39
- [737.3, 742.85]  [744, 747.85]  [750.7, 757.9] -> -0.22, 3.18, 3.54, 3.33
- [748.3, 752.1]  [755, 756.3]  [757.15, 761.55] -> 0.05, 3.56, 3.69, 3.64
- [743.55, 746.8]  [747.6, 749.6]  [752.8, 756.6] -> -0.04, 3.51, 3.51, 3.51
